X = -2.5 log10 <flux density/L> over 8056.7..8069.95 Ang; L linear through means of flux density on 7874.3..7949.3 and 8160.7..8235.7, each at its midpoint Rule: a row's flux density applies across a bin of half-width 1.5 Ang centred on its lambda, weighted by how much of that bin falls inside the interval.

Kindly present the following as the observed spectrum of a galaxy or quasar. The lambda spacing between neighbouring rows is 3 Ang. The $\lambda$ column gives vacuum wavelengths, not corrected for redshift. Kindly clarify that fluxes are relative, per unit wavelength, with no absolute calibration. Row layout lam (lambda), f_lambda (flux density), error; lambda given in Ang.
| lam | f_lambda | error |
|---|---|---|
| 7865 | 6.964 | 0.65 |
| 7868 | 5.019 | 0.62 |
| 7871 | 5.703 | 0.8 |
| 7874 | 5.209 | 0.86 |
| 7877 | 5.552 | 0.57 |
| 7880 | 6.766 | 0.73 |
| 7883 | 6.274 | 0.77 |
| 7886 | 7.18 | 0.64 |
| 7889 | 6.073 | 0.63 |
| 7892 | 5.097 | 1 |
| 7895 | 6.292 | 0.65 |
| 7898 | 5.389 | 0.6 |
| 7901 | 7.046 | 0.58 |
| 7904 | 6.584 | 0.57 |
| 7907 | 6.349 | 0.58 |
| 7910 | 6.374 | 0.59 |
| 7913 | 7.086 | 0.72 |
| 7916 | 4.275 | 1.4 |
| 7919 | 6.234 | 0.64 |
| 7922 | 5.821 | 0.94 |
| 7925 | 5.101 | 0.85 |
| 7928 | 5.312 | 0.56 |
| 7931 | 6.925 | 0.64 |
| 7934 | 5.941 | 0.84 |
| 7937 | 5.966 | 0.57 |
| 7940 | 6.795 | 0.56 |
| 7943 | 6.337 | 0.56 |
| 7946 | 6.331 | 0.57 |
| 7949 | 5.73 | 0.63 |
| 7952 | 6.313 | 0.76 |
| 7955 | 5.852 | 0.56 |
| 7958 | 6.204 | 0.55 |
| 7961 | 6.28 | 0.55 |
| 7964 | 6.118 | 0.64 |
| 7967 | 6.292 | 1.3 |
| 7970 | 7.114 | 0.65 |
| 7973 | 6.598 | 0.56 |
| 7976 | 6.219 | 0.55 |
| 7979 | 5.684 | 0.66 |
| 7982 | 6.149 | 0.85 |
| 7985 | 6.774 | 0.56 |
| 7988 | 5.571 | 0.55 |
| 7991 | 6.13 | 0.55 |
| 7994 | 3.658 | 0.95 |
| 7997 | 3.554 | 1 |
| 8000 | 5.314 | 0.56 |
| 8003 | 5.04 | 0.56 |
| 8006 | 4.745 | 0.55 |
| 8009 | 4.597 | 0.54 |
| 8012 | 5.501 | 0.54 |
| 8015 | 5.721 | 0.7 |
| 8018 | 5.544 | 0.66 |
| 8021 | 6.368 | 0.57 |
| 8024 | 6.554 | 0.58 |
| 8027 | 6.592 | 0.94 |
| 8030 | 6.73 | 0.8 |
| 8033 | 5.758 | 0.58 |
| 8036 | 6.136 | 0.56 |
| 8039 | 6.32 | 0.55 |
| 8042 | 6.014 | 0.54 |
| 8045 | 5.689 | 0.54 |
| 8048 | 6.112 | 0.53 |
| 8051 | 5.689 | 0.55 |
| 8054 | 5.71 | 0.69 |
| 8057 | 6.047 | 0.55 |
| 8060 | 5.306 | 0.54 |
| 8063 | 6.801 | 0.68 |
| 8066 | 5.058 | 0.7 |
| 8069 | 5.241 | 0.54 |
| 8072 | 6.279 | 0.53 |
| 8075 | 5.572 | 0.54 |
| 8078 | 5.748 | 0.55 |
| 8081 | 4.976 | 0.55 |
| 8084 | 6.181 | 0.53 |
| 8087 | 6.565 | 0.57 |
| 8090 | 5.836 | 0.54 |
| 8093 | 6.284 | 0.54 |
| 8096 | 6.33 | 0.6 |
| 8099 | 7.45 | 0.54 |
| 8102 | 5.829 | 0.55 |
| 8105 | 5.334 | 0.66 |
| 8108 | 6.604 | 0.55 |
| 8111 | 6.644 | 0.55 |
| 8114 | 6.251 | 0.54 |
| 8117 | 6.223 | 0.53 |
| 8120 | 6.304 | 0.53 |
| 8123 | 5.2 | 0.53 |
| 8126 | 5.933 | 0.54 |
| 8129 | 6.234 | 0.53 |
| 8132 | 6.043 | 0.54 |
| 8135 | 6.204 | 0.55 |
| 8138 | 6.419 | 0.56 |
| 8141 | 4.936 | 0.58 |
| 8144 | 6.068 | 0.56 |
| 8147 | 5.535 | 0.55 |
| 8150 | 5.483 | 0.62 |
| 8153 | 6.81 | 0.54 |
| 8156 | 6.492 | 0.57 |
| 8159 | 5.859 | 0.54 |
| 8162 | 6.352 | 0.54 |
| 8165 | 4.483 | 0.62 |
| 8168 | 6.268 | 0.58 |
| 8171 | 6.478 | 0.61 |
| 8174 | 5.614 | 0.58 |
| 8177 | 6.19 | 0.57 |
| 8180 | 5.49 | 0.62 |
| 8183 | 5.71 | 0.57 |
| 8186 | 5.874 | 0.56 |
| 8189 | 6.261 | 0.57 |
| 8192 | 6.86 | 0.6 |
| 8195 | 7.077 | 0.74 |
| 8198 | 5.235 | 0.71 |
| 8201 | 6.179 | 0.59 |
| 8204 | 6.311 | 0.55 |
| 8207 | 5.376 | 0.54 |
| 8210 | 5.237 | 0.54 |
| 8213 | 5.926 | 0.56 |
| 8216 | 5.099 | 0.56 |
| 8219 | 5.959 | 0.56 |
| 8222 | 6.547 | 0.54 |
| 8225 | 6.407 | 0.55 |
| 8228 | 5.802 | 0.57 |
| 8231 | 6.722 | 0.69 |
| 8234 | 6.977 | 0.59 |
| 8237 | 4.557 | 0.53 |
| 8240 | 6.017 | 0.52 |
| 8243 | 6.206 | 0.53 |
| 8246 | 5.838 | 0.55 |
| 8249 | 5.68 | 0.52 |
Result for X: 0.07 mag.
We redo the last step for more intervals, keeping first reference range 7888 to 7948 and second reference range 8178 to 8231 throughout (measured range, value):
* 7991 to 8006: 0.296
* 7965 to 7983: -0.051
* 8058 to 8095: 0.035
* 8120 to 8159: 0.008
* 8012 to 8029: -0.014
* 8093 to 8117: -0.057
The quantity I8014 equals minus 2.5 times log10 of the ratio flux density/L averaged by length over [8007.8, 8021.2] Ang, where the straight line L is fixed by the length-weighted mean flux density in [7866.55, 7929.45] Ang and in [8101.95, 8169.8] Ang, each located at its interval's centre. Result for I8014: 0.090 mag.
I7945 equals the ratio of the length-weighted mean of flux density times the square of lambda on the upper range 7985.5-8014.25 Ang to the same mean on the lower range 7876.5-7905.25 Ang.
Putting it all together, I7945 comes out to 0.82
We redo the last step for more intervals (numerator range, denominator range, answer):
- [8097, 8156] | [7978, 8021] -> 1.18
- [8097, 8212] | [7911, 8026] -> 1.08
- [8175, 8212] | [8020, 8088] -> 1.04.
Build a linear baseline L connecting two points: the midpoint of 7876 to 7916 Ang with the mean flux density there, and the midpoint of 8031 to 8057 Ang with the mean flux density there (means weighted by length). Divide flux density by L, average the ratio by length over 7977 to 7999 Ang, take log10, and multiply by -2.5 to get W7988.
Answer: 0.13 mag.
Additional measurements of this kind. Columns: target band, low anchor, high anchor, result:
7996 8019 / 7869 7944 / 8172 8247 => 0.20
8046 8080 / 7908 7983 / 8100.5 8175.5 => 0.05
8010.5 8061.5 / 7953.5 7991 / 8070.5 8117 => 0.03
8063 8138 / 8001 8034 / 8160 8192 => -0.04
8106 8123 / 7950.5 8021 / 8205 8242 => -0.08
